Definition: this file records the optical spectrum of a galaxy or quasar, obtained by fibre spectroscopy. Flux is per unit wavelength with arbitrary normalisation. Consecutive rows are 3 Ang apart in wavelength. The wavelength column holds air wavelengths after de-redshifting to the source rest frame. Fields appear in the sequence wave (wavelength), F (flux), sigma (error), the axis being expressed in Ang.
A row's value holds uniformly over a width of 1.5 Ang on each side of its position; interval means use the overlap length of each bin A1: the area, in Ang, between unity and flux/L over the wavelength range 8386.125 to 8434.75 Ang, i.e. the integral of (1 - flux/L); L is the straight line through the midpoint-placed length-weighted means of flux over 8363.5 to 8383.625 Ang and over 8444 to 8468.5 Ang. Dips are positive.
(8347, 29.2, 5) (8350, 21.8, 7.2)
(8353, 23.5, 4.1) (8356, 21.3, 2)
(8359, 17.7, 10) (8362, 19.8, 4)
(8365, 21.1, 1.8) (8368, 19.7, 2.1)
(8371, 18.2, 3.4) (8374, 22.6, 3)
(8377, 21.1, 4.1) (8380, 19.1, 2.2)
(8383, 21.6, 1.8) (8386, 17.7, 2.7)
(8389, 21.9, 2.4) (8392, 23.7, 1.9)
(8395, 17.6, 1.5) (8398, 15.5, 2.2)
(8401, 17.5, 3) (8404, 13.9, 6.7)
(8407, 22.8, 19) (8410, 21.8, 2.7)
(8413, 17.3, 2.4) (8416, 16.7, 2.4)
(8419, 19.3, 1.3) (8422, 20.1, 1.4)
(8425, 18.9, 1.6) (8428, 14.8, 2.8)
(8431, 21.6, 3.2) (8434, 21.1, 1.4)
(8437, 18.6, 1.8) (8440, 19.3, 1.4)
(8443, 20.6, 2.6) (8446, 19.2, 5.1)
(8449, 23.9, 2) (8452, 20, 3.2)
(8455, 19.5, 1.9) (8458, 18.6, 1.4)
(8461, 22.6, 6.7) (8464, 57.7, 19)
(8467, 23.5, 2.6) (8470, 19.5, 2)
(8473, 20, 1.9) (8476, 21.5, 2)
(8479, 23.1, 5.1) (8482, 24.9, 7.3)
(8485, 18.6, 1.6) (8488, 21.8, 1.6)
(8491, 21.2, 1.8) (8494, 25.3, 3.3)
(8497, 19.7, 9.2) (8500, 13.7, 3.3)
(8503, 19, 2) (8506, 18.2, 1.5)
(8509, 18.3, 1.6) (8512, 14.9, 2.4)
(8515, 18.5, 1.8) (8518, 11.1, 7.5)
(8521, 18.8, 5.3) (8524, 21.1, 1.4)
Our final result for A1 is 7.9 Ang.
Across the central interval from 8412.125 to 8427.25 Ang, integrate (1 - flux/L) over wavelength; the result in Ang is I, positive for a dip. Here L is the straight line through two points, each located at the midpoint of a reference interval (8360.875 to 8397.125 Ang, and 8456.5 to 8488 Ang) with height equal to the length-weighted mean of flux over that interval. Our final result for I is 2.7 Ang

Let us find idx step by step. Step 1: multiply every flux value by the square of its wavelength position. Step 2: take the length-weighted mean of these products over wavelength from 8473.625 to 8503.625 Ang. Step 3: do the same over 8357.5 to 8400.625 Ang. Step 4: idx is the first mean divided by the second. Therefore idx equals 1.1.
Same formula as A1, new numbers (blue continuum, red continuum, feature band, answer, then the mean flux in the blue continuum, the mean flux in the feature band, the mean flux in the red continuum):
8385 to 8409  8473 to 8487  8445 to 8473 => -4.9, 18.9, 24.8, 21.8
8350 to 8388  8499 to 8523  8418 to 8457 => -2.4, 20.4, 19.8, 16.7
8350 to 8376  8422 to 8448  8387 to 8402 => 0.6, 20.6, 19.2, 19.4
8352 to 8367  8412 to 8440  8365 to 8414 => 0.5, 20.6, 19.6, 18.8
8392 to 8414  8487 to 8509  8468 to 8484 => -1.9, 18.5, 21.8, 19.7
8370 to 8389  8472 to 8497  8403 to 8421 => 1.7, 20.2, 18.8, 21.9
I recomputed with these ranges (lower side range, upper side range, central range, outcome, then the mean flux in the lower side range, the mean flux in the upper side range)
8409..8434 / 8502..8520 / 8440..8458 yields -2.13 Ang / 18.9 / 16.7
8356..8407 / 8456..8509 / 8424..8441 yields 1.66 Ang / 19.5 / 22.7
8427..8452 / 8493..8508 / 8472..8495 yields -3.33 Ang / 20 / 18.9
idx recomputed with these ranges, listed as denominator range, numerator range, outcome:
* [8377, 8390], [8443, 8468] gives 1.28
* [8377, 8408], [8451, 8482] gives 1.31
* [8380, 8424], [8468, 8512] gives 1.08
